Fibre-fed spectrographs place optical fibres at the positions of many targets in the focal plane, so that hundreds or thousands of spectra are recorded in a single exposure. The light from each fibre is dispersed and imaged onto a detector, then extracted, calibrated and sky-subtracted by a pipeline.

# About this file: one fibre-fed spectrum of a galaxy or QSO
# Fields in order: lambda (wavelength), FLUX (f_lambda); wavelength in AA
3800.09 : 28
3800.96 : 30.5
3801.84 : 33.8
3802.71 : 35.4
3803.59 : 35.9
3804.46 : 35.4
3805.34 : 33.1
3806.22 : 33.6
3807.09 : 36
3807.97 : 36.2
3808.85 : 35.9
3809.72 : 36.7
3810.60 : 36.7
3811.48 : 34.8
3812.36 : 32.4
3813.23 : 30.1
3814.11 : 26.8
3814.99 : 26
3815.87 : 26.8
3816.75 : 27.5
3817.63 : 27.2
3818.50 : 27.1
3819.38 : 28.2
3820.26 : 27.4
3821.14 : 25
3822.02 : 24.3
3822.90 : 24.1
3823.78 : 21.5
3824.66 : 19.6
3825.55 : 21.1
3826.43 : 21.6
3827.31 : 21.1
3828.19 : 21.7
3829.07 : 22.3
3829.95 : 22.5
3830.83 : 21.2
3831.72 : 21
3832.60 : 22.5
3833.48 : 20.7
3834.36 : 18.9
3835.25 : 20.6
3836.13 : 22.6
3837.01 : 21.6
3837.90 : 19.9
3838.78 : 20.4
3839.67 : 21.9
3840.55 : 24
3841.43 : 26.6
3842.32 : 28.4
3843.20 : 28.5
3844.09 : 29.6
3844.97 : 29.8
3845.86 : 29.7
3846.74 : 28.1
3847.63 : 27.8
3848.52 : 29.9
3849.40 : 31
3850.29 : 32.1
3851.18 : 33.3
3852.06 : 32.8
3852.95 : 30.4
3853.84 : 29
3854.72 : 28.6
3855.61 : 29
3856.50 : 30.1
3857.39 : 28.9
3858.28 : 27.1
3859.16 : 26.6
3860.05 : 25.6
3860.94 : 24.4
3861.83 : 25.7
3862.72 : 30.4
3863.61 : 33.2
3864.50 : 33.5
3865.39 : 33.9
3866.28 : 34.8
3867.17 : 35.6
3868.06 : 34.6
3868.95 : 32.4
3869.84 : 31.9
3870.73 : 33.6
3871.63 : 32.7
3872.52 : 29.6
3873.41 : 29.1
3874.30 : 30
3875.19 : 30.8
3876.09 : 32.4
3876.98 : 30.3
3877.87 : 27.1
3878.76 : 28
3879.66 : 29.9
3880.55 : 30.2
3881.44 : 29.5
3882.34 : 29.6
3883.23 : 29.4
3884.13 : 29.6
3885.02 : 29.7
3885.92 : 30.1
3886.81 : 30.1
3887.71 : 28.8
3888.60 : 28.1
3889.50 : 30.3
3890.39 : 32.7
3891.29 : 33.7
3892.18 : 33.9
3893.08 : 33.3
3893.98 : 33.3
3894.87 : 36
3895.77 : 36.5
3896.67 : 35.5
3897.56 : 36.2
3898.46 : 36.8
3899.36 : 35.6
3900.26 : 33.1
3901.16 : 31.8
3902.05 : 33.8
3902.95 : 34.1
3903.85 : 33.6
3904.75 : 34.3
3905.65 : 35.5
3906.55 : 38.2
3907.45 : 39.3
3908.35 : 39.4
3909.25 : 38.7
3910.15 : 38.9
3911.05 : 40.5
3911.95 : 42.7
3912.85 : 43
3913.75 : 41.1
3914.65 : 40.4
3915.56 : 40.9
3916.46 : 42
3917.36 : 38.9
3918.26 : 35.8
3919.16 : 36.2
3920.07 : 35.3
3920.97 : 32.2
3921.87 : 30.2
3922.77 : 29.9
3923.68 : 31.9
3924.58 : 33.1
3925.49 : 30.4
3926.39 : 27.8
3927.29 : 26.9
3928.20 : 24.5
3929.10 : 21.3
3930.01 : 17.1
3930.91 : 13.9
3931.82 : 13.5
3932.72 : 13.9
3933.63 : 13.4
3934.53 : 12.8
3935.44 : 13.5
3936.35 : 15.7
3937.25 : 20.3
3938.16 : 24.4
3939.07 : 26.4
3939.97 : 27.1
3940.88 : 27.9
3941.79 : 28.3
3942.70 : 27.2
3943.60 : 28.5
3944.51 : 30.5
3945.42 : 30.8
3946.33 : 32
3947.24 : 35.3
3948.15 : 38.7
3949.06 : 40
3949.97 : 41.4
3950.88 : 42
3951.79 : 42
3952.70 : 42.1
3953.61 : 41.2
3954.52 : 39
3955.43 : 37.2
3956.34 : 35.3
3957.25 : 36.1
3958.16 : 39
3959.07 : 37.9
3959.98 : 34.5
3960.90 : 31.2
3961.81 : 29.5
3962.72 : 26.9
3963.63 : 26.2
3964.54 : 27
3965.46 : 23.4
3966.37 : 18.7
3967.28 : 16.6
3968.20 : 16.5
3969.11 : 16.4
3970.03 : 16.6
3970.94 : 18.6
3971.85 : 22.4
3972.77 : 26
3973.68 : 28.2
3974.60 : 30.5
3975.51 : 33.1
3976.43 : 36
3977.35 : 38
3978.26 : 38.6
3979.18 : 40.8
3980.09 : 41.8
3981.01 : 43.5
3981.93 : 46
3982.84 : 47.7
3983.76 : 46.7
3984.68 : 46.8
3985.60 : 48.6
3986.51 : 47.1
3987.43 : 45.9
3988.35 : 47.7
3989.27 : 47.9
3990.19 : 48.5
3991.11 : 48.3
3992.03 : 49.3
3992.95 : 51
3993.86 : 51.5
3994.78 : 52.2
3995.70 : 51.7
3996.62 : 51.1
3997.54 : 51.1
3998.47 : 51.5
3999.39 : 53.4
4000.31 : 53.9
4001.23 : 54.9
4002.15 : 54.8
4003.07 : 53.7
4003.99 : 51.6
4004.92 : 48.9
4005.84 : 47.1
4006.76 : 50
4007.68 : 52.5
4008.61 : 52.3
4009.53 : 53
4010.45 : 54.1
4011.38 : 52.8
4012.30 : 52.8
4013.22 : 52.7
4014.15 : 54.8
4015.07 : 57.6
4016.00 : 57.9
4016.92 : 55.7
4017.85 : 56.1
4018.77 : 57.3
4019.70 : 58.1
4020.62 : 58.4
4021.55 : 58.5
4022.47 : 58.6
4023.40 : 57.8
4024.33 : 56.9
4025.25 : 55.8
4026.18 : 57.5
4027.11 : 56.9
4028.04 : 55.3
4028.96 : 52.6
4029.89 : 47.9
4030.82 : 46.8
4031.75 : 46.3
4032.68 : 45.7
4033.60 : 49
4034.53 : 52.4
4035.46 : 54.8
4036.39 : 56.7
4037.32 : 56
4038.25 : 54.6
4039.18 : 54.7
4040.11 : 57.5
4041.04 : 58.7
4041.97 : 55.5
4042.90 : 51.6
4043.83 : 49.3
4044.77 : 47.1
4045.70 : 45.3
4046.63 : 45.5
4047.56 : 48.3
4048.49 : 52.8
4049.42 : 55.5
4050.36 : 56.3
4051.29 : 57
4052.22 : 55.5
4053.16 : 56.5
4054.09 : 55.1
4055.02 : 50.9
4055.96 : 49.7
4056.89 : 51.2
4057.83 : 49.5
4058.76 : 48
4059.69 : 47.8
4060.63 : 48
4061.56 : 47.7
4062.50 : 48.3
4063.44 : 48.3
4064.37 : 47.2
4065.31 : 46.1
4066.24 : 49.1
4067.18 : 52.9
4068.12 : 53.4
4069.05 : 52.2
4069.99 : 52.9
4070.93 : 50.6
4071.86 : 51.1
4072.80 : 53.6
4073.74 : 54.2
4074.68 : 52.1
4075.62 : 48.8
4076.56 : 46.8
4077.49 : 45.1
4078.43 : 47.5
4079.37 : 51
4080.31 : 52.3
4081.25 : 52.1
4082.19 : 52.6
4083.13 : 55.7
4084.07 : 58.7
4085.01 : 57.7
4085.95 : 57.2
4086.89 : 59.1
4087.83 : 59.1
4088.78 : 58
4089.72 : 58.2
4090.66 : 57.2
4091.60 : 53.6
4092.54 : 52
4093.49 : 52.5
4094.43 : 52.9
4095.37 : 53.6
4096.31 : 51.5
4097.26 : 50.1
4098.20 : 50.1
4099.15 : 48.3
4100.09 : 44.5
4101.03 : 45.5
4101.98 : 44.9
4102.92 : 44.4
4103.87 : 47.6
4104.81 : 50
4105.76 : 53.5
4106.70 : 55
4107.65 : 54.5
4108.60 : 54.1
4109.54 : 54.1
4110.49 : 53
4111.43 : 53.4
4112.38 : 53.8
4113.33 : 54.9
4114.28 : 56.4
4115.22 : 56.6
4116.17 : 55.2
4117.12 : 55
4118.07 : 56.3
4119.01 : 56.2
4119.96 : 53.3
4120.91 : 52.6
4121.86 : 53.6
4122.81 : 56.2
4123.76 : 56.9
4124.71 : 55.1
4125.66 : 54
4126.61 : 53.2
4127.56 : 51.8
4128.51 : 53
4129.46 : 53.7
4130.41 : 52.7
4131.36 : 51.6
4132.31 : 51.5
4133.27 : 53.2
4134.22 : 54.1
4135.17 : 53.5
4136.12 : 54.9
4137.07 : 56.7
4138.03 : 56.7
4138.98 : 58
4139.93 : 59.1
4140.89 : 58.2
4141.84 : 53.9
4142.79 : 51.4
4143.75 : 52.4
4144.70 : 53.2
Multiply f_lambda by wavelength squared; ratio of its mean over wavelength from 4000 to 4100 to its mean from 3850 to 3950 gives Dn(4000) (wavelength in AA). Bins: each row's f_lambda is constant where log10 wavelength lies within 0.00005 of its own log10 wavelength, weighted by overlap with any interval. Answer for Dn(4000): 1.84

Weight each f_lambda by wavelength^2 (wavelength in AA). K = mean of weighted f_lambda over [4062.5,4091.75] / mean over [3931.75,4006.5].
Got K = 1.52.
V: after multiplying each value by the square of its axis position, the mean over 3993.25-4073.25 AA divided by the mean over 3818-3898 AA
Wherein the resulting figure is 2.0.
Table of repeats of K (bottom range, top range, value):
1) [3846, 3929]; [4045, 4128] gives 1.77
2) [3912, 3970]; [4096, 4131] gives 1.93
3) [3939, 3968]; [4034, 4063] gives 1.69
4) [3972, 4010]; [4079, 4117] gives 1.20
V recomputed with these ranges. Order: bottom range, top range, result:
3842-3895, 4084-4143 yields 2.00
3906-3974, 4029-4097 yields 1.84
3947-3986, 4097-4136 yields 1.67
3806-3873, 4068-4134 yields 2.17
